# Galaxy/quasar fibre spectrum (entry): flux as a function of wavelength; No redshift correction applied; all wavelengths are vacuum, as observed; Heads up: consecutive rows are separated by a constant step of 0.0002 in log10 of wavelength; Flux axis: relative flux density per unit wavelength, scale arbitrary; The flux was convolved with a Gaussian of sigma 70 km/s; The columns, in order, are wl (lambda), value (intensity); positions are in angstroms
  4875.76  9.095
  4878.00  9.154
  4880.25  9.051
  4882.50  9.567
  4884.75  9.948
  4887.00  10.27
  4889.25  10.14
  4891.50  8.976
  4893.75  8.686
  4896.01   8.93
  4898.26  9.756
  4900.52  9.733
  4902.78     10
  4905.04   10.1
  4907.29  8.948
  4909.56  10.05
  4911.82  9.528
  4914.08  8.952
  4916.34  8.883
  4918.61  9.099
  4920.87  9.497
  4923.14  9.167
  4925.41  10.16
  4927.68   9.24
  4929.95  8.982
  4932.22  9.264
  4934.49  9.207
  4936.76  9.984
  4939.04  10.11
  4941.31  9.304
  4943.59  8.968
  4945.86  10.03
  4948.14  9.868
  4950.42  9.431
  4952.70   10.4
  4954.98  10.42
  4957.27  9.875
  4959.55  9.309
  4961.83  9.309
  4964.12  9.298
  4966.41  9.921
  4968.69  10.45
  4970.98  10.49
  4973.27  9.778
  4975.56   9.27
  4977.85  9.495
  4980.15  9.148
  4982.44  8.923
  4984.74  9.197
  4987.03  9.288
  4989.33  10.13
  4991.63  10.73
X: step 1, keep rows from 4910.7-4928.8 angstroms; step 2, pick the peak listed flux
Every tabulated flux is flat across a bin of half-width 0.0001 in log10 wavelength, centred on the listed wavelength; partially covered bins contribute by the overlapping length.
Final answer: 10.16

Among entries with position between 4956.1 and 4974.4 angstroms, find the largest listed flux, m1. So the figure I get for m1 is 10.49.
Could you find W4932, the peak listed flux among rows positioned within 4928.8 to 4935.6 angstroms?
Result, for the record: 9.264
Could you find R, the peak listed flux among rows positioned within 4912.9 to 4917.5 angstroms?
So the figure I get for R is 8.952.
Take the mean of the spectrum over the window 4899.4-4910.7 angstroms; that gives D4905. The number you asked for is 9.76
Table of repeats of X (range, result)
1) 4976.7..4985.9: 9.495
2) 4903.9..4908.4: 10.1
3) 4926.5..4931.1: 9.24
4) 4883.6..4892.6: 10.27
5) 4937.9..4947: 10.11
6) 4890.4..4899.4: 9.756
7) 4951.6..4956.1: 10.42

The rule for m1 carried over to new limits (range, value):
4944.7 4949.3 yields 10.03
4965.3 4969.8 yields 10.45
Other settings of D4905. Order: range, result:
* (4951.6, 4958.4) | 10.2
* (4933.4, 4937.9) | 9.6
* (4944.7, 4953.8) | 9.93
